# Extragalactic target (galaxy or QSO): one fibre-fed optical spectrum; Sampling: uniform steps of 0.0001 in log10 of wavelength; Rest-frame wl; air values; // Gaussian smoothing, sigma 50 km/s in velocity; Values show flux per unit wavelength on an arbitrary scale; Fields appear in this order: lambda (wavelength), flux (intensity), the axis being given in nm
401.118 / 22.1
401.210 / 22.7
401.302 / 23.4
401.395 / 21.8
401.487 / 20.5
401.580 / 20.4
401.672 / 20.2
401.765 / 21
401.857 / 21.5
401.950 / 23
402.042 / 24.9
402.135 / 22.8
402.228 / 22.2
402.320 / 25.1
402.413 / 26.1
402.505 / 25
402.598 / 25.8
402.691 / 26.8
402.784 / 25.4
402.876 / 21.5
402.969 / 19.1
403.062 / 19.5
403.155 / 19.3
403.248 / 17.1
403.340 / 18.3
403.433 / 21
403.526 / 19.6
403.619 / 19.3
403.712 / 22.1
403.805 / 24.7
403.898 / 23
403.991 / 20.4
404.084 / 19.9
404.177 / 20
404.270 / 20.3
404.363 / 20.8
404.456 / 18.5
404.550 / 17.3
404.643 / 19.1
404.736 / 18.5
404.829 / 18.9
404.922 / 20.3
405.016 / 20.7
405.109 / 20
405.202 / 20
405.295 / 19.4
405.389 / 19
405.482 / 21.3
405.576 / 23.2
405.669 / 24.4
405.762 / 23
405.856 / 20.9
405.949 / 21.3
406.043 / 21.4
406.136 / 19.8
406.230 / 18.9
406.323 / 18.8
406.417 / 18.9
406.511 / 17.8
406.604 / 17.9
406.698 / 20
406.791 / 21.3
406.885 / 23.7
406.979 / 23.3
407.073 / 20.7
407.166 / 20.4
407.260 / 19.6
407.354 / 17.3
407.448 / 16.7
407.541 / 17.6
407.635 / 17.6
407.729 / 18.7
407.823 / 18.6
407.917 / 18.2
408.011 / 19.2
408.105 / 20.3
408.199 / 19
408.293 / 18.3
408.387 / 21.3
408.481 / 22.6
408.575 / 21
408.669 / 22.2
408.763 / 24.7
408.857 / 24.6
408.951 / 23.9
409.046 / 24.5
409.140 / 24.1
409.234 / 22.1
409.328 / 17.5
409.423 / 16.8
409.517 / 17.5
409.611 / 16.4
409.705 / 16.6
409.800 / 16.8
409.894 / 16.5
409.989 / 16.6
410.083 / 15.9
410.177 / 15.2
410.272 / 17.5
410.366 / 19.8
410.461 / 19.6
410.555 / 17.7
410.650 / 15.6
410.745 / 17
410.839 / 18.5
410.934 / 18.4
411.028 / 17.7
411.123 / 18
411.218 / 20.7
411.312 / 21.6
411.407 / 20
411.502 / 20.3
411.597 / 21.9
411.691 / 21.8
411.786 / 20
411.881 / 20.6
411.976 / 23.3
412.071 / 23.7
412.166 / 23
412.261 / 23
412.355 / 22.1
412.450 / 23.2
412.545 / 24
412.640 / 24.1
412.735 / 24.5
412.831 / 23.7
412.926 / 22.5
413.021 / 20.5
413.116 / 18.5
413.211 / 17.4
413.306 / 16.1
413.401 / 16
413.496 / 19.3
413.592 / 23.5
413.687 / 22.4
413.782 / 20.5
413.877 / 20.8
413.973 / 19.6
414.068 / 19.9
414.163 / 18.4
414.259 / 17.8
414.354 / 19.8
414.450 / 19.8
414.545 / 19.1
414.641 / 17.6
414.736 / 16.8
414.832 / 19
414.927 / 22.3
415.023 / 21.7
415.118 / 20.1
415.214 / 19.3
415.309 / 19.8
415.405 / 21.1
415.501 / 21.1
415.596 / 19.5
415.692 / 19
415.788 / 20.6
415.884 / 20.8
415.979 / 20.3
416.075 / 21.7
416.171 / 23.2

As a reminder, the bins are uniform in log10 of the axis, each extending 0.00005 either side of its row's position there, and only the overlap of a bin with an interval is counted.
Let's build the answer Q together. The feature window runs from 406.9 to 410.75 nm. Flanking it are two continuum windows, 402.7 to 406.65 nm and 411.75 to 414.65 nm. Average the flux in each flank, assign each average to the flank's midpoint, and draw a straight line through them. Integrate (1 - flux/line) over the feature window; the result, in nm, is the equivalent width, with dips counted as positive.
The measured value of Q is 0.23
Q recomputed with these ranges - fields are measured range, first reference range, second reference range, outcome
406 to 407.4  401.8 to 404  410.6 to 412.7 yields 0.108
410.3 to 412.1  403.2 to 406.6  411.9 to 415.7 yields 0.066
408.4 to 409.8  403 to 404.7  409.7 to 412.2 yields -0.115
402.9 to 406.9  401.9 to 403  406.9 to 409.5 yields 0.405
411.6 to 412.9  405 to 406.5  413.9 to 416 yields -0.185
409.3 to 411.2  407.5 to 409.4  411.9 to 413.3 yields 0.359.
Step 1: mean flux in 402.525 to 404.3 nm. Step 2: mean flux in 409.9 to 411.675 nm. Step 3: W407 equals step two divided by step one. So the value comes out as 0.87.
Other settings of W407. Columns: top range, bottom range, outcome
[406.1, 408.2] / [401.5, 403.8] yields 0.88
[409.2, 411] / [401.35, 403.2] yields 0.77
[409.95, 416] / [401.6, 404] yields 0.90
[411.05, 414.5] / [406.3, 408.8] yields 1.05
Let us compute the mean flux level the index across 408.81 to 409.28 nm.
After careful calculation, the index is 23.8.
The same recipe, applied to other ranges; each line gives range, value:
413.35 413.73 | 20.2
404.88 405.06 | 20.4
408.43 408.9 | 23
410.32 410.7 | 18.1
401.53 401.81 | 20.5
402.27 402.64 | 25.5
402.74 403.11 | 21.3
